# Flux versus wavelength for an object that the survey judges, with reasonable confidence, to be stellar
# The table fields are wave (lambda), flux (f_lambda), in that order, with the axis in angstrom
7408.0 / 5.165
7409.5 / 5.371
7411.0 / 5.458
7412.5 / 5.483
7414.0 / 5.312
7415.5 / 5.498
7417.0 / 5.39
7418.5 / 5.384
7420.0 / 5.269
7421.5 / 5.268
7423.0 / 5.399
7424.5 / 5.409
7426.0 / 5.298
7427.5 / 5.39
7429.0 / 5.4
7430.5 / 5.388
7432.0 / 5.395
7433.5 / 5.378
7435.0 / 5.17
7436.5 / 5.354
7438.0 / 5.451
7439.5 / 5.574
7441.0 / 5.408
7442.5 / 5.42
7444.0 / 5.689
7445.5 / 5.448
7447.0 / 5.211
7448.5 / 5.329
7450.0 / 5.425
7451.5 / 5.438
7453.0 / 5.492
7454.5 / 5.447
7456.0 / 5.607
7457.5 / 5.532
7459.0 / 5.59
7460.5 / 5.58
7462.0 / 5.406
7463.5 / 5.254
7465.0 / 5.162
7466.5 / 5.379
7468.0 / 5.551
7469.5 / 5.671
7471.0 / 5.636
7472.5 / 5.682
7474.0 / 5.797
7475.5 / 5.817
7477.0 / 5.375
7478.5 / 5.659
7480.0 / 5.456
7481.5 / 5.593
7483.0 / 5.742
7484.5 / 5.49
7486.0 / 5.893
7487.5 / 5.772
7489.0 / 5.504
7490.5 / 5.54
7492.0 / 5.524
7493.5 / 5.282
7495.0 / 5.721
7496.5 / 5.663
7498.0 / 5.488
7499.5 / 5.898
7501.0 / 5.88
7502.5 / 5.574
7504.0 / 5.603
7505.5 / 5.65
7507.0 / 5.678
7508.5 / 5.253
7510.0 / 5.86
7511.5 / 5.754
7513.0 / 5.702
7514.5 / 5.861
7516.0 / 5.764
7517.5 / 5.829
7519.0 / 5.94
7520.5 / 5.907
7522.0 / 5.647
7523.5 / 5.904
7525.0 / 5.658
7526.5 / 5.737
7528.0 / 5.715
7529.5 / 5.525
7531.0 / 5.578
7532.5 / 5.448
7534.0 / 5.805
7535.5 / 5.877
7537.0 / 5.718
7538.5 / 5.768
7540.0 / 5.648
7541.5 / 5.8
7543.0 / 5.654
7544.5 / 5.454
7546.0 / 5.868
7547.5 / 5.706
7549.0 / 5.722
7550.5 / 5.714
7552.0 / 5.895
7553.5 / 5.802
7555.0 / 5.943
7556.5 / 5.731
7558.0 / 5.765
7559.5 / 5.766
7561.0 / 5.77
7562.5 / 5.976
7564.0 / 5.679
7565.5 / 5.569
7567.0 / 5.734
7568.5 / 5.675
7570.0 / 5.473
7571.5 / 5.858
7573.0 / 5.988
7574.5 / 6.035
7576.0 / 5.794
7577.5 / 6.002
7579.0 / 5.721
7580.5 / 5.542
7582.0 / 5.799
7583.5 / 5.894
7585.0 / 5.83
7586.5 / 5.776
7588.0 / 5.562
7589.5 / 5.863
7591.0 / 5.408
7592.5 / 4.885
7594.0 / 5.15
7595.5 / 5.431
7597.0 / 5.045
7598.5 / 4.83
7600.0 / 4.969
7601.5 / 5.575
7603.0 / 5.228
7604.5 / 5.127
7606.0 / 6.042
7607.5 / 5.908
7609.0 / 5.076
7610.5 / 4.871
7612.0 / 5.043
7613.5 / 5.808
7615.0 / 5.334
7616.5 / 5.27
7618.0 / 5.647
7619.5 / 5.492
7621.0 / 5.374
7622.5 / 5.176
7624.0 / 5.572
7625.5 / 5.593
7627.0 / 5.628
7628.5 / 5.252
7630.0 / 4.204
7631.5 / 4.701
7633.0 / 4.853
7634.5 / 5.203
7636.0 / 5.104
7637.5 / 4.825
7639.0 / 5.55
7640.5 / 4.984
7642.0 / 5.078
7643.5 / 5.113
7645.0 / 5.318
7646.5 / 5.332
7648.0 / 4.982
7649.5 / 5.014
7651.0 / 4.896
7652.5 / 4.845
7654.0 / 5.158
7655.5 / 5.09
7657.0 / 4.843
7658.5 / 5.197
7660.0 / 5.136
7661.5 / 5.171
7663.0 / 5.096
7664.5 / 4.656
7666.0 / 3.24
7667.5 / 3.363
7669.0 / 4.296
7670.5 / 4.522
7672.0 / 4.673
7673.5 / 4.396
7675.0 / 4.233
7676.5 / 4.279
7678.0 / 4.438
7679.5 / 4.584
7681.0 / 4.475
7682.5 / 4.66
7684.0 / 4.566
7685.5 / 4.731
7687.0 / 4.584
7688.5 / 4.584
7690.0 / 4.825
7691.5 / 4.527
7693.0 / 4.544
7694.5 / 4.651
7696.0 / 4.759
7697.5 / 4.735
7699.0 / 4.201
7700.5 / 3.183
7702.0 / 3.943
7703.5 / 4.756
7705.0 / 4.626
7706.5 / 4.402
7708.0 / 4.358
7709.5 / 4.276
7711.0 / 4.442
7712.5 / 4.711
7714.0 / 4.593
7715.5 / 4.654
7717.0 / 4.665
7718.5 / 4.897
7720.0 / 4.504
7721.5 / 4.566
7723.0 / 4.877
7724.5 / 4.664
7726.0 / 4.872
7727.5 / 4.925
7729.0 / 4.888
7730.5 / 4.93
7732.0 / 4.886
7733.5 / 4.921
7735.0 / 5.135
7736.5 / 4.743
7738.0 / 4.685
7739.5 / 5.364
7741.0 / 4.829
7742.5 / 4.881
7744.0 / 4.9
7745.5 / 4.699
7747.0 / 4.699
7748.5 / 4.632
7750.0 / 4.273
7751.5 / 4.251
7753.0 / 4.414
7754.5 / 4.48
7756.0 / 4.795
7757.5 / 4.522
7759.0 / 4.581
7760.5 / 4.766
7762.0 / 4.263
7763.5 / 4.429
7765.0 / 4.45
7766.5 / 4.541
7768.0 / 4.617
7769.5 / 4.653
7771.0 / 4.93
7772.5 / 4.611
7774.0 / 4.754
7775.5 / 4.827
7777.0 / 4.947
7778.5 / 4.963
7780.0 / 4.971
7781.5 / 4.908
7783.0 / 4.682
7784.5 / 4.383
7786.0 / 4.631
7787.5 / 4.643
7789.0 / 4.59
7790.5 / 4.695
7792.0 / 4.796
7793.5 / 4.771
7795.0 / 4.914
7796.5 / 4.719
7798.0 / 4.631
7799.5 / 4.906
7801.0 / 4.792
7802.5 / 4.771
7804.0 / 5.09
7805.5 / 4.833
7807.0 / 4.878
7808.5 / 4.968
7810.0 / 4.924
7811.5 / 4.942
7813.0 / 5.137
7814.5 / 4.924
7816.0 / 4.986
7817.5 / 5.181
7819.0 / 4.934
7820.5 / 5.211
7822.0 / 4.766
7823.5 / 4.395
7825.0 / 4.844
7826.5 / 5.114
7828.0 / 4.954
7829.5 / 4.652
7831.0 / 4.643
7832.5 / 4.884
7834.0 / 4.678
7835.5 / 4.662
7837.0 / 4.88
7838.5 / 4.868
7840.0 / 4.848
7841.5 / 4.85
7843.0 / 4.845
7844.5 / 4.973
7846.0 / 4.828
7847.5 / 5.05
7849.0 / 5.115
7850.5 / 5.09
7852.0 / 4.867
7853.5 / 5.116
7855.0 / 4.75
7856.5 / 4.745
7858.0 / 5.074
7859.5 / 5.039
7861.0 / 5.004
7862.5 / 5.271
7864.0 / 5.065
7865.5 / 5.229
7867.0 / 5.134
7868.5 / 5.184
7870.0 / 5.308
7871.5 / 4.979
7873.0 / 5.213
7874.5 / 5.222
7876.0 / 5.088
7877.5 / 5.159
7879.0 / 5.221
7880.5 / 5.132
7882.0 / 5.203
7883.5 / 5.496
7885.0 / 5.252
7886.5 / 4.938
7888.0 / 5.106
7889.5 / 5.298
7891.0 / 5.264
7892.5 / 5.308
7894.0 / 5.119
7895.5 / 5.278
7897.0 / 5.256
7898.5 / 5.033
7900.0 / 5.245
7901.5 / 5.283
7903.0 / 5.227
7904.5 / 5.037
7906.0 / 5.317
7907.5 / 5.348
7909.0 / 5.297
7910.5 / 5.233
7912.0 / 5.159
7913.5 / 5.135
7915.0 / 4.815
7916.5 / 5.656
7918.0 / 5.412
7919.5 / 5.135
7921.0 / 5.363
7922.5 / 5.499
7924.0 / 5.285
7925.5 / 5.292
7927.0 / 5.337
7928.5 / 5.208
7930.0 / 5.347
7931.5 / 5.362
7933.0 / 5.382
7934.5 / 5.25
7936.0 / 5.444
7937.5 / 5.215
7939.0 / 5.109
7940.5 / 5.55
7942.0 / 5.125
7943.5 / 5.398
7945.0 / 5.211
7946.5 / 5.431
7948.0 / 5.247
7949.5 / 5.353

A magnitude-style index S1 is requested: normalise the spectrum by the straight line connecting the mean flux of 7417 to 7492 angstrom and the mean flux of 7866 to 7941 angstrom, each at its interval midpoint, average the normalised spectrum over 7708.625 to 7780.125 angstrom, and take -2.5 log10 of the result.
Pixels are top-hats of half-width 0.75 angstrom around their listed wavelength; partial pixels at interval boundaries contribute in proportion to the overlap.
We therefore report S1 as 0.14 mag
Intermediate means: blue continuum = 5.48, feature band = 4.7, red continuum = 5.24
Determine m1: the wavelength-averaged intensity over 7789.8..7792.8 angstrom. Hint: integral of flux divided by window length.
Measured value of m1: 4.75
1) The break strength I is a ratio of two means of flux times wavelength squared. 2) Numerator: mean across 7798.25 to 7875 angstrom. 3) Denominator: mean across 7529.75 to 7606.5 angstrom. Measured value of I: 0.94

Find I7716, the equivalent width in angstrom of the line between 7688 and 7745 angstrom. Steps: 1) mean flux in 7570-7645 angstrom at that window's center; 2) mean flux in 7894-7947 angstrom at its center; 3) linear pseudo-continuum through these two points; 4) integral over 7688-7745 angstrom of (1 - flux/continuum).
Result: 7.4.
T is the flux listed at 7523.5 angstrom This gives 5.904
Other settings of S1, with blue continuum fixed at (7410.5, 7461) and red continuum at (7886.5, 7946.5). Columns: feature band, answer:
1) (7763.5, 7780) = 0.13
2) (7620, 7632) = 0.03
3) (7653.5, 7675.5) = 0.16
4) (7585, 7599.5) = 0.00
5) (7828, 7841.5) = 0.11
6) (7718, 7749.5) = 0.11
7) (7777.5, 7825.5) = 0.10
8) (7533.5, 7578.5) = -0.08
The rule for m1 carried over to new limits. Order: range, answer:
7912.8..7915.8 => 4.98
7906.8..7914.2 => 5.23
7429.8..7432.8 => 5.39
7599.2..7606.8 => 5.39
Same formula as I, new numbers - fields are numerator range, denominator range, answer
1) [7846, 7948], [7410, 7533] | 1.05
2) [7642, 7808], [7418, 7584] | 0.88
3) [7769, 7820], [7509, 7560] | 0.90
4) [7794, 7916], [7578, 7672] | 1.03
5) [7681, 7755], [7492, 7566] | 0.85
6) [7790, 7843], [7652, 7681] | 1.10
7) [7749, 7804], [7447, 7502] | 0.91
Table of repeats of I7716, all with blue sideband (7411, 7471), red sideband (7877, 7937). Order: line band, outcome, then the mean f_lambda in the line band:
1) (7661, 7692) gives 5.06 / 4.47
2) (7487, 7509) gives -0.83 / 5.6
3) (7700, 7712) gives 2.36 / 4.28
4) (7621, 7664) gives 1.94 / 5.11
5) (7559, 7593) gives -2.25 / 5.73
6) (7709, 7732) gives 2.64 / 4.71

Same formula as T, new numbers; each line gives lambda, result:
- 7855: 4.75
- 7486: 5.893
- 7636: 5.104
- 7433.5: 5.378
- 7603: 5.228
